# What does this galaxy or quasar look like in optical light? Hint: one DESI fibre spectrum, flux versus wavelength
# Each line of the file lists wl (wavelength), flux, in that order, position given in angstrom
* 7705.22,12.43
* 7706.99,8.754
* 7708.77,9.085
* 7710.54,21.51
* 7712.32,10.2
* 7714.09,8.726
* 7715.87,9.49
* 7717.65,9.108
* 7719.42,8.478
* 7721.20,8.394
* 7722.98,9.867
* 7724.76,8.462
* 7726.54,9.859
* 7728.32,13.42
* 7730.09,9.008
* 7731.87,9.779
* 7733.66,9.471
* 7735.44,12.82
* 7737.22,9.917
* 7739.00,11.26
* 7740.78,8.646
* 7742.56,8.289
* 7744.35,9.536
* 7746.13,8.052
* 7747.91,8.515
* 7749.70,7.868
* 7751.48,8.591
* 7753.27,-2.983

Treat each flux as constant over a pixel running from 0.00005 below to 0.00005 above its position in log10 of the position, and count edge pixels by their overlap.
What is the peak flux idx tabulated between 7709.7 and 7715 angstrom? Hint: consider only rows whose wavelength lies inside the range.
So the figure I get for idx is 21.51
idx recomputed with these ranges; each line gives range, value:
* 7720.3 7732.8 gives 13.42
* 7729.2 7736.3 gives 12.82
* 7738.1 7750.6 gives 11.26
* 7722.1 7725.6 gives 9.867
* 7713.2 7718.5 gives 9.49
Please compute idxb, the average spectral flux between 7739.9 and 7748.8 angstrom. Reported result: 8.61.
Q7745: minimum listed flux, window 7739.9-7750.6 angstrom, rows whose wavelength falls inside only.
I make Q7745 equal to 7.868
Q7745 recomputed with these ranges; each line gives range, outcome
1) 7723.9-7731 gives 8.462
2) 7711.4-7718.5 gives 8.726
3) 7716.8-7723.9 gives 8.394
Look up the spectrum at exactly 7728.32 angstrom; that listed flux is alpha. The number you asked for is 13.42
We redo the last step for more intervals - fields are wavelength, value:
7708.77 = 9.085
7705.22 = 12.43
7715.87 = 9.49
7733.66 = 9.471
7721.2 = 8.394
